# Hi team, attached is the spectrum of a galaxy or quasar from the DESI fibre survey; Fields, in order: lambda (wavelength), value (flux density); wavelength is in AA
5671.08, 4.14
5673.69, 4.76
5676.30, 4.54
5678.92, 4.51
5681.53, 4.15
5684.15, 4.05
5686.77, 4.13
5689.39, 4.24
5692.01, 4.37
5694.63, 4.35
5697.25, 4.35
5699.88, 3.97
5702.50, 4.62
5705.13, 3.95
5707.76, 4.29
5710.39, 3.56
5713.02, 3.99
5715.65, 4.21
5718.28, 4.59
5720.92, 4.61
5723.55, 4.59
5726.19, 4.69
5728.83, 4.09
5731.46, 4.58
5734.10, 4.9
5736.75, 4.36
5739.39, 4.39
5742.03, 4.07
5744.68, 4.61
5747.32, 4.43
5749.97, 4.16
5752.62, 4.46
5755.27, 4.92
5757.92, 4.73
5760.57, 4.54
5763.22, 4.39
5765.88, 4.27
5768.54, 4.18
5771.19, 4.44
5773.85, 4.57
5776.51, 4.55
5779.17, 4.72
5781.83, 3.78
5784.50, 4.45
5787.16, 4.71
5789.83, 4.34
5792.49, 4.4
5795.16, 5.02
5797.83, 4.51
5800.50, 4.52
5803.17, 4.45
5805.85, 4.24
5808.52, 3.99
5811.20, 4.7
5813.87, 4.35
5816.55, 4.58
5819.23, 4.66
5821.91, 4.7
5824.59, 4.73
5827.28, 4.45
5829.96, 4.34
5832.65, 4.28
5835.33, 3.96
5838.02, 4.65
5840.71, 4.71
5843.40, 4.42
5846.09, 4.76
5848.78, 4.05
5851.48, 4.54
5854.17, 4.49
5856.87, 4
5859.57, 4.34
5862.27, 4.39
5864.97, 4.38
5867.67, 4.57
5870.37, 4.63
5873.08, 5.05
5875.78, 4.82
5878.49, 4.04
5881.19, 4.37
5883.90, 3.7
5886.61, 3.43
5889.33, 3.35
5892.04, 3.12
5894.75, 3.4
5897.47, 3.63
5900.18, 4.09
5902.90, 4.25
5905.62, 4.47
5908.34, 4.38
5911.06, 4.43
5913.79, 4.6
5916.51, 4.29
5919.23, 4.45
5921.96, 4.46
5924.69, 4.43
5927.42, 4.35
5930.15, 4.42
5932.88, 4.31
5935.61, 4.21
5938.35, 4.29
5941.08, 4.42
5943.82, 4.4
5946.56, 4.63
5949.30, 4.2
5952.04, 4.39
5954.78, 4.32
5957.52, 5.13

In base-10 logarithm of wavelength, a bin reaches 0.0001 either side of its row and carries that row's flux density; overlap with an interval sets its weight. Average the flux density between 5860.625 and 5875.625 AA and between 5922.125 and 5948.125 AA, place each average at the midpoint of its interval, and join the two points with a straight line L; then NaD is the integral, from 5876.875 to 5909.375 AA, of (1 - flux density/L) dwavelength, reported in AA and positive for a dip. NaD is 4.8 AA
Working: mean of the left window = 4.62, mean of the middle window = 3.86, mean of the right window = 4.39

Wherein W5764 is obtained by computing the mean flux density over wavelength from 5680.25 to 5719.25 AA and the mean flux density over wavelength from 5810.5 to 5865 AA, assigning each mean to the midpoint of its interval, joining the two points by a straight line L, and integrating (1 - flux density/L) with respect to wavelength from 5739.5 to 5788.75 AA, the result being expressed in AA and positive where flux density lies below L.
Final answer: -1.5 AA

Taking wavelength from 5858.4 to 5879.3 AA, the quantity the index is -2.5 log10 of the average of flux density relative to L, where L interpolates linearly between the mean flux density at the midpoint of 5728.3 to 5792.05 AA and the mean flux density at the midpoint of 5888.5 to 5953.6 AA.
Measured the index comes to -0.06 mag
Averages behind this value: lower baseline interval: 4.45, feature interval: 4.54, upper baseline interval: 4.22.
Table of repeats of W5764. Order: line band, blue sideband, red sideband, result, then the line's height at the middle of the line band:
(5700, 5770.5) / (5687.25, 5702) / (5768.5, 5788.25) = -0.5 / 4.35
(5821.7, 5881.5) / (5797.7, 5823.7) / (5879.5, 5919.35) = -3.0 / 4.25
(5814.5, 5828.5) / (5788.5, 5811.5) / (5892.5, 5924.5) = -0.7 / 4.4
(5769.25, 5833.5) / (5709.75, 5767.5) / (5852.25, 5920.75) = -2.3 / 4.33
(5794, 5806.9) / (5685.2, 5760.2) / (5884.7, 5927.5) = -1.0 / 4.24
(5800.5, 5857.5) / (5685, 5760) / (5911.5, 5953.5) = -0.8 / 4.38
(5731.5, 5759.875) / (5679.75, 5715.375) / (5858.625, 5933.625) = -2.3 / 4.18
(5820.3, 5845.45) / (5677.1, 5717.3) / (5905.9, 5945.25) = -1.0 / 4.31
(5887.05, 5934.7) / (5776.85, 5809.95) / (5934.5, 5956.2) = 2.7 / 4.38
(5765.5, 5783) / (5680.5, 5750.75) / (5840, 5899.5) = -0.4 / 4.26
